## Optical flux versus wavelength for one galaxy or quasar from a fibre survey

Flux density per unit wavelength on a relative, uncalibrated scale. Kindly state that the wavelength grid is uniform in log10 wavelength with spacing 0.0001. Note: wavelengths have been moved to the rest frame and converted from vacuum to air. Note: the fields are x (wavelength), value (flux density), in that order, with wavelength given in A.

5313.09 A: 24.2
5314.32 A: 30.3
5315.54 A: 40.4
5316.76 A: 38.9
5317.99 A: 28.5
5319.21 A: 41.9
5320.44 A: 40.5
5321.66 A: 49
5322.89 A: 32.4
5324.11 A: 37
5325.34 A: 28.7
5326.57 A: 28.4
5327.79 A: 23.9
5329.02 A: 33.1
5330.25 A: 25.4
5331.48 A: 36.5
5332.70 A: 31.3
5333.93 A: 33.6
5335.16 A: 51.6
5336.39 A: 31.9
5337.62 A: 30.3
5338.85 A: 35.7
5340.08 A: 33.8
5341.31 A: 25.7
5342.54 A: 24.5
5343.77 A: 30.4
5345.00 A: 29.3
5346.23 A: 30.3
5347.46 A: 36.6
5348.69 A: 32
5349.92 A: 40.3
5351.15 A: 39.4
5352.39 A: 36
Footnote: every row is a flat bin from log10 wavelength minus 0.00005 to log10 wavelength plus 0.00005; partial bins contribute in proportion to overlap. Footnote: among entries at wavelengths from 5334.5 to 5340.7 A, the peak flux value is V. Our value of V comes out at 51.6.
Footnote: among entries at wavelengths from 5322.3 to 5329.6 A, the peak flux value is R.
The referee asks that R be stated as 37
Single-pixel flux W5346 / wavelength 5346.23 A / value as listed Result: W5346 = 30.3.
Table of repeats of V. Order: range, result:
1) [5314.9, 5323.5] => 49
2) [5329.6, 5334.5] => 36.5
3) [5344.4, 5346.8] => 30.3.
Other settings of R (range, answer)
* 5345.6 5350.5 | 40.3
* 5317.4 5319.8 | 41.9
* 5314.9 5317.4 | 40.4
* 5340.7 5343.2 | 25.7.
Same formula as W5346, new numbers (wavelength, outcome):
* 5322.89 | 32.4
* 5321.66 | 49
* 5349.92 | 40.3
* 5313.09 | 24.2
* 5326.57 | 28.4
